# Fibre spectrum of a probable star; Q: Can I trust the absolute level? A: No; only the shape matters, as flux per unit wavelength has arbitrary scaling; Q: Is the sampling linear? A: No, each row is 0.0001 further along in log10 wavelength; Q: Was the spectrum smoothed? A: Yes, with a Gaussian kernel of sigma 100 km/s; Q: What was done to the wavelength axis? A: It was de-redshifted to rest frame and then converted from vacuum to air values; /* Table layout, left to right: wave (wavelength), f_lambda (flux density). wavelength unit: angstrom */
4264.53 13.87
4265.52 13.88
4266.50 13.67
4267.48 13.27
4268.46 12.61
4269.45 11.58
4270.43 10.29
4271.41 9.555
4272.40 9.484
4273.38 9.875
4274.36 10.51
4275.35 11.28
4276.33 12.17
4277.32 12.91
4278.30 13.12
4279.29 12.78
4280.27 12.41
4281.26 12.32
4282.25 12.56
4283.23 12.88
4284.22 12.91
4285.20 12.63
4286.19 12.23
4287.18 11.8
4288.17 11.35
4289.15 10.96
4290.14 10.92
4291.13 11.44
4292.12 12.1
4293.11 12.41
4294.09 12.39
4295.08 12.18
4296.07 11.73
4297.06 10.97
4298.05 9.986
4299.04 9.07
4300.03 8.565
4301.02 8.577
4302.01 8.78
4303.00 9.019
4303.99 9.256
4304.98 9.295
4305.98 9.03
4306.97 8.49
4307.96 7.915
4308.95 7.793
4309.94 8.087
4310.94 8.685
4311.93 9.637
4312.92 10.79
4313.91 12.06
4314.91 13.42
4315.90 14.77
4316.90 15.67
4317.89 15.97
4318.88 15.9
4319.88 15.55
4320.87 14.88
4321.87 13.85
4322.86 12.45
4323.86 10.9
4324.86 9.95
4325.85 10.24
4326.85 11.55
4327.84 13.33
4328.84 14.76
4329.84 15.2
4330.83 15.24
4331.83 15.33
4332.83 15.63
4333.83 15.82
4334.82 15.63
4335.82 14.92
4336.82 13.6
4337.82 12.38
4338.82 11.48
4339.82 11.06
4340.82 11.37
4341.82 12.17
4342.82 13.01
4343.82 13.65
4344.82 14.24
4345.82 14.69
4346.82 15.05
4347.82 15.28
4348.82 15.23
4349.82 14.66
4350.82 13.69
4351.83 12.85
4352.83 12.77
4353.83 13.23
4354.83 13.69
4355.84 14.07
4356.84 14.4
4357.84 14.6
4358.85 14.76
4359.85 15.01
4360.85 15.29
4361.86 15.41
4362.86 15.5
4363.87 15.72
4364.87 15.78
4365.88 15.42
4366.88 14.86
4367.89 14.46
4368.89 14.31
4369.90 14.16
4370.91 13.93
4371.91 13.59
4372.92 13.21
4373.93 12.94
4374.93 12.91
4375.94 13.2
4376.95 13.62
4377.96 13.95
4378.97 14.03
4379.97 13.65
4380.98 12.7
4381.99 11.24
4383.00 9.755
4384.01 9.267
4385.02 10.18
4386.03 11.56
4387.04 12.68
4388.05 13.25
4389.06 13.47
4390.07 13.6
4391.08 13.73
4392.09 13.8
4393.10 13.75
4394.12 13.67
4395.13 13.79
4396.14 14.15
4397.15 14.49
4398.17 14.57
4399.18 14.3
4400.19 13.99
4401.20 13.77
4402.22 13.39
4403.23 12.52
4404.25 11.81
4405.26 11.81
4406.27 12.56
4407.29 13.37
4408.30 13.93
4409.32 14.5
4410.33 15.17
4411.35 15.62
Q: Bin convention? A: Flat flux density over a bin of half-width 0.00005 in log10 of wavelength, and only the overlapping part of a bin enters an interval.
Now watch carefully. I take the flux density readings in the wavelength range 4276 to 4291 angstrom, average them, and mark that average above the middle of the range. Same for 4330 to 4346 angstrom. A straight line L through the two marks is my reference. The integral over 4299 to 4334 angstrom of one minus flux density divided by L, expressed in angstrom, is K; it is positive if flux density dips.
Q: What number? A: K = 3.7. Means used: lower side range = 12.2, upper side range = 13.8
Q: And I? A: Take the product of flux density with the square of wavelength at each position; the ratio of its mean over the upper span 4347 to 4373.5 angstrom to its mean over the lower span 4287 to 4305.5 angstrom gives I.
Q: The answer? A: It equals 1.41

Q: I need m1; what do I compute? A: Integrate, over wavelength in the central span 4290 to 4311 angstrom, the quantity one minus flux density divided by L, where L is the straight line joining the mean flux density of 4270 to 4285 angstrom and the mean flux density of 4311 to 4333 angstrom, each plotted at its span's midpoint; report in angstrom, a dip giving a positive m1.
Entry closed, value 4.5 angstrom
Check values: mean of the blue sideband 11.7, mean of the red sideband 13.4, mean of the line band 9.85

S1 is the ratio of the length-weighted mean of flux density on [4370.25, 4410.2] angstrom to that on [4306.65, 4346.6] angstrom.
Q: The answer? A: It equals 1.0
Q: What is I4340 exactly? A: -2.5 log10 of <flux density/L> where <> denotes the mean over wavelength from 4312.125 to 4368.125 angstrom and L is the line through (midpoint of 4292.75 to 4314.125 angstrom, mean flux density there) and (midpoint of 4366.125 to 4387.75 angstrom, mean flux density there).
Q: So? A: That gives -0.23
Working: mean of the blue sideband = 9.72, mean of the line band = 14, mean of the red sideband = 12.9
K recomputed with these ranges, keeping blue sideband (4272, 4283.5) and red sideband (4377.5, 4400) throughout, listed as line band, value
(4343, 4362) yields -2.5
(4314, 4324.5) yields -1.6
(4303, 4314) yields 2.8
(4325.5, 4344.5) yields -1.6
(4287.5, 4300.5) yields 1.0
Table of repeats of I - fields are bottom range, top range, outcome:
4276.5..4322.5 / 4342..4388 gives 1.23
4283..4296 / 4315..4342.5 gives 1.16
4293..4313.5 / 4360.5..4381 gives 1.53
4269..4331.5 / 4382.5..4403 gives 1.18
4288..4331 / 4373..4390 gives 1.12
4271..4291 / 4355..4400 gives 1.22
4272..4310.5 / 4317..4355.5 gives 1.30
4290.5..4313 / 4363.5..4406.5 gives 1.41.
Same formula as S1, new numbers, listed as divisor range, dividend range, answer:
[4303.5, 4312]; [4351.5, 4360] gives 1.61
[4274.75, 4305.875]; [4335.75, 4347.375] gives 1.16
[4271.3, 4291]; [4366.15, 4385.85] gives 1.10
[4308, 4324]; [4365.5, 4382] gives 1.10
